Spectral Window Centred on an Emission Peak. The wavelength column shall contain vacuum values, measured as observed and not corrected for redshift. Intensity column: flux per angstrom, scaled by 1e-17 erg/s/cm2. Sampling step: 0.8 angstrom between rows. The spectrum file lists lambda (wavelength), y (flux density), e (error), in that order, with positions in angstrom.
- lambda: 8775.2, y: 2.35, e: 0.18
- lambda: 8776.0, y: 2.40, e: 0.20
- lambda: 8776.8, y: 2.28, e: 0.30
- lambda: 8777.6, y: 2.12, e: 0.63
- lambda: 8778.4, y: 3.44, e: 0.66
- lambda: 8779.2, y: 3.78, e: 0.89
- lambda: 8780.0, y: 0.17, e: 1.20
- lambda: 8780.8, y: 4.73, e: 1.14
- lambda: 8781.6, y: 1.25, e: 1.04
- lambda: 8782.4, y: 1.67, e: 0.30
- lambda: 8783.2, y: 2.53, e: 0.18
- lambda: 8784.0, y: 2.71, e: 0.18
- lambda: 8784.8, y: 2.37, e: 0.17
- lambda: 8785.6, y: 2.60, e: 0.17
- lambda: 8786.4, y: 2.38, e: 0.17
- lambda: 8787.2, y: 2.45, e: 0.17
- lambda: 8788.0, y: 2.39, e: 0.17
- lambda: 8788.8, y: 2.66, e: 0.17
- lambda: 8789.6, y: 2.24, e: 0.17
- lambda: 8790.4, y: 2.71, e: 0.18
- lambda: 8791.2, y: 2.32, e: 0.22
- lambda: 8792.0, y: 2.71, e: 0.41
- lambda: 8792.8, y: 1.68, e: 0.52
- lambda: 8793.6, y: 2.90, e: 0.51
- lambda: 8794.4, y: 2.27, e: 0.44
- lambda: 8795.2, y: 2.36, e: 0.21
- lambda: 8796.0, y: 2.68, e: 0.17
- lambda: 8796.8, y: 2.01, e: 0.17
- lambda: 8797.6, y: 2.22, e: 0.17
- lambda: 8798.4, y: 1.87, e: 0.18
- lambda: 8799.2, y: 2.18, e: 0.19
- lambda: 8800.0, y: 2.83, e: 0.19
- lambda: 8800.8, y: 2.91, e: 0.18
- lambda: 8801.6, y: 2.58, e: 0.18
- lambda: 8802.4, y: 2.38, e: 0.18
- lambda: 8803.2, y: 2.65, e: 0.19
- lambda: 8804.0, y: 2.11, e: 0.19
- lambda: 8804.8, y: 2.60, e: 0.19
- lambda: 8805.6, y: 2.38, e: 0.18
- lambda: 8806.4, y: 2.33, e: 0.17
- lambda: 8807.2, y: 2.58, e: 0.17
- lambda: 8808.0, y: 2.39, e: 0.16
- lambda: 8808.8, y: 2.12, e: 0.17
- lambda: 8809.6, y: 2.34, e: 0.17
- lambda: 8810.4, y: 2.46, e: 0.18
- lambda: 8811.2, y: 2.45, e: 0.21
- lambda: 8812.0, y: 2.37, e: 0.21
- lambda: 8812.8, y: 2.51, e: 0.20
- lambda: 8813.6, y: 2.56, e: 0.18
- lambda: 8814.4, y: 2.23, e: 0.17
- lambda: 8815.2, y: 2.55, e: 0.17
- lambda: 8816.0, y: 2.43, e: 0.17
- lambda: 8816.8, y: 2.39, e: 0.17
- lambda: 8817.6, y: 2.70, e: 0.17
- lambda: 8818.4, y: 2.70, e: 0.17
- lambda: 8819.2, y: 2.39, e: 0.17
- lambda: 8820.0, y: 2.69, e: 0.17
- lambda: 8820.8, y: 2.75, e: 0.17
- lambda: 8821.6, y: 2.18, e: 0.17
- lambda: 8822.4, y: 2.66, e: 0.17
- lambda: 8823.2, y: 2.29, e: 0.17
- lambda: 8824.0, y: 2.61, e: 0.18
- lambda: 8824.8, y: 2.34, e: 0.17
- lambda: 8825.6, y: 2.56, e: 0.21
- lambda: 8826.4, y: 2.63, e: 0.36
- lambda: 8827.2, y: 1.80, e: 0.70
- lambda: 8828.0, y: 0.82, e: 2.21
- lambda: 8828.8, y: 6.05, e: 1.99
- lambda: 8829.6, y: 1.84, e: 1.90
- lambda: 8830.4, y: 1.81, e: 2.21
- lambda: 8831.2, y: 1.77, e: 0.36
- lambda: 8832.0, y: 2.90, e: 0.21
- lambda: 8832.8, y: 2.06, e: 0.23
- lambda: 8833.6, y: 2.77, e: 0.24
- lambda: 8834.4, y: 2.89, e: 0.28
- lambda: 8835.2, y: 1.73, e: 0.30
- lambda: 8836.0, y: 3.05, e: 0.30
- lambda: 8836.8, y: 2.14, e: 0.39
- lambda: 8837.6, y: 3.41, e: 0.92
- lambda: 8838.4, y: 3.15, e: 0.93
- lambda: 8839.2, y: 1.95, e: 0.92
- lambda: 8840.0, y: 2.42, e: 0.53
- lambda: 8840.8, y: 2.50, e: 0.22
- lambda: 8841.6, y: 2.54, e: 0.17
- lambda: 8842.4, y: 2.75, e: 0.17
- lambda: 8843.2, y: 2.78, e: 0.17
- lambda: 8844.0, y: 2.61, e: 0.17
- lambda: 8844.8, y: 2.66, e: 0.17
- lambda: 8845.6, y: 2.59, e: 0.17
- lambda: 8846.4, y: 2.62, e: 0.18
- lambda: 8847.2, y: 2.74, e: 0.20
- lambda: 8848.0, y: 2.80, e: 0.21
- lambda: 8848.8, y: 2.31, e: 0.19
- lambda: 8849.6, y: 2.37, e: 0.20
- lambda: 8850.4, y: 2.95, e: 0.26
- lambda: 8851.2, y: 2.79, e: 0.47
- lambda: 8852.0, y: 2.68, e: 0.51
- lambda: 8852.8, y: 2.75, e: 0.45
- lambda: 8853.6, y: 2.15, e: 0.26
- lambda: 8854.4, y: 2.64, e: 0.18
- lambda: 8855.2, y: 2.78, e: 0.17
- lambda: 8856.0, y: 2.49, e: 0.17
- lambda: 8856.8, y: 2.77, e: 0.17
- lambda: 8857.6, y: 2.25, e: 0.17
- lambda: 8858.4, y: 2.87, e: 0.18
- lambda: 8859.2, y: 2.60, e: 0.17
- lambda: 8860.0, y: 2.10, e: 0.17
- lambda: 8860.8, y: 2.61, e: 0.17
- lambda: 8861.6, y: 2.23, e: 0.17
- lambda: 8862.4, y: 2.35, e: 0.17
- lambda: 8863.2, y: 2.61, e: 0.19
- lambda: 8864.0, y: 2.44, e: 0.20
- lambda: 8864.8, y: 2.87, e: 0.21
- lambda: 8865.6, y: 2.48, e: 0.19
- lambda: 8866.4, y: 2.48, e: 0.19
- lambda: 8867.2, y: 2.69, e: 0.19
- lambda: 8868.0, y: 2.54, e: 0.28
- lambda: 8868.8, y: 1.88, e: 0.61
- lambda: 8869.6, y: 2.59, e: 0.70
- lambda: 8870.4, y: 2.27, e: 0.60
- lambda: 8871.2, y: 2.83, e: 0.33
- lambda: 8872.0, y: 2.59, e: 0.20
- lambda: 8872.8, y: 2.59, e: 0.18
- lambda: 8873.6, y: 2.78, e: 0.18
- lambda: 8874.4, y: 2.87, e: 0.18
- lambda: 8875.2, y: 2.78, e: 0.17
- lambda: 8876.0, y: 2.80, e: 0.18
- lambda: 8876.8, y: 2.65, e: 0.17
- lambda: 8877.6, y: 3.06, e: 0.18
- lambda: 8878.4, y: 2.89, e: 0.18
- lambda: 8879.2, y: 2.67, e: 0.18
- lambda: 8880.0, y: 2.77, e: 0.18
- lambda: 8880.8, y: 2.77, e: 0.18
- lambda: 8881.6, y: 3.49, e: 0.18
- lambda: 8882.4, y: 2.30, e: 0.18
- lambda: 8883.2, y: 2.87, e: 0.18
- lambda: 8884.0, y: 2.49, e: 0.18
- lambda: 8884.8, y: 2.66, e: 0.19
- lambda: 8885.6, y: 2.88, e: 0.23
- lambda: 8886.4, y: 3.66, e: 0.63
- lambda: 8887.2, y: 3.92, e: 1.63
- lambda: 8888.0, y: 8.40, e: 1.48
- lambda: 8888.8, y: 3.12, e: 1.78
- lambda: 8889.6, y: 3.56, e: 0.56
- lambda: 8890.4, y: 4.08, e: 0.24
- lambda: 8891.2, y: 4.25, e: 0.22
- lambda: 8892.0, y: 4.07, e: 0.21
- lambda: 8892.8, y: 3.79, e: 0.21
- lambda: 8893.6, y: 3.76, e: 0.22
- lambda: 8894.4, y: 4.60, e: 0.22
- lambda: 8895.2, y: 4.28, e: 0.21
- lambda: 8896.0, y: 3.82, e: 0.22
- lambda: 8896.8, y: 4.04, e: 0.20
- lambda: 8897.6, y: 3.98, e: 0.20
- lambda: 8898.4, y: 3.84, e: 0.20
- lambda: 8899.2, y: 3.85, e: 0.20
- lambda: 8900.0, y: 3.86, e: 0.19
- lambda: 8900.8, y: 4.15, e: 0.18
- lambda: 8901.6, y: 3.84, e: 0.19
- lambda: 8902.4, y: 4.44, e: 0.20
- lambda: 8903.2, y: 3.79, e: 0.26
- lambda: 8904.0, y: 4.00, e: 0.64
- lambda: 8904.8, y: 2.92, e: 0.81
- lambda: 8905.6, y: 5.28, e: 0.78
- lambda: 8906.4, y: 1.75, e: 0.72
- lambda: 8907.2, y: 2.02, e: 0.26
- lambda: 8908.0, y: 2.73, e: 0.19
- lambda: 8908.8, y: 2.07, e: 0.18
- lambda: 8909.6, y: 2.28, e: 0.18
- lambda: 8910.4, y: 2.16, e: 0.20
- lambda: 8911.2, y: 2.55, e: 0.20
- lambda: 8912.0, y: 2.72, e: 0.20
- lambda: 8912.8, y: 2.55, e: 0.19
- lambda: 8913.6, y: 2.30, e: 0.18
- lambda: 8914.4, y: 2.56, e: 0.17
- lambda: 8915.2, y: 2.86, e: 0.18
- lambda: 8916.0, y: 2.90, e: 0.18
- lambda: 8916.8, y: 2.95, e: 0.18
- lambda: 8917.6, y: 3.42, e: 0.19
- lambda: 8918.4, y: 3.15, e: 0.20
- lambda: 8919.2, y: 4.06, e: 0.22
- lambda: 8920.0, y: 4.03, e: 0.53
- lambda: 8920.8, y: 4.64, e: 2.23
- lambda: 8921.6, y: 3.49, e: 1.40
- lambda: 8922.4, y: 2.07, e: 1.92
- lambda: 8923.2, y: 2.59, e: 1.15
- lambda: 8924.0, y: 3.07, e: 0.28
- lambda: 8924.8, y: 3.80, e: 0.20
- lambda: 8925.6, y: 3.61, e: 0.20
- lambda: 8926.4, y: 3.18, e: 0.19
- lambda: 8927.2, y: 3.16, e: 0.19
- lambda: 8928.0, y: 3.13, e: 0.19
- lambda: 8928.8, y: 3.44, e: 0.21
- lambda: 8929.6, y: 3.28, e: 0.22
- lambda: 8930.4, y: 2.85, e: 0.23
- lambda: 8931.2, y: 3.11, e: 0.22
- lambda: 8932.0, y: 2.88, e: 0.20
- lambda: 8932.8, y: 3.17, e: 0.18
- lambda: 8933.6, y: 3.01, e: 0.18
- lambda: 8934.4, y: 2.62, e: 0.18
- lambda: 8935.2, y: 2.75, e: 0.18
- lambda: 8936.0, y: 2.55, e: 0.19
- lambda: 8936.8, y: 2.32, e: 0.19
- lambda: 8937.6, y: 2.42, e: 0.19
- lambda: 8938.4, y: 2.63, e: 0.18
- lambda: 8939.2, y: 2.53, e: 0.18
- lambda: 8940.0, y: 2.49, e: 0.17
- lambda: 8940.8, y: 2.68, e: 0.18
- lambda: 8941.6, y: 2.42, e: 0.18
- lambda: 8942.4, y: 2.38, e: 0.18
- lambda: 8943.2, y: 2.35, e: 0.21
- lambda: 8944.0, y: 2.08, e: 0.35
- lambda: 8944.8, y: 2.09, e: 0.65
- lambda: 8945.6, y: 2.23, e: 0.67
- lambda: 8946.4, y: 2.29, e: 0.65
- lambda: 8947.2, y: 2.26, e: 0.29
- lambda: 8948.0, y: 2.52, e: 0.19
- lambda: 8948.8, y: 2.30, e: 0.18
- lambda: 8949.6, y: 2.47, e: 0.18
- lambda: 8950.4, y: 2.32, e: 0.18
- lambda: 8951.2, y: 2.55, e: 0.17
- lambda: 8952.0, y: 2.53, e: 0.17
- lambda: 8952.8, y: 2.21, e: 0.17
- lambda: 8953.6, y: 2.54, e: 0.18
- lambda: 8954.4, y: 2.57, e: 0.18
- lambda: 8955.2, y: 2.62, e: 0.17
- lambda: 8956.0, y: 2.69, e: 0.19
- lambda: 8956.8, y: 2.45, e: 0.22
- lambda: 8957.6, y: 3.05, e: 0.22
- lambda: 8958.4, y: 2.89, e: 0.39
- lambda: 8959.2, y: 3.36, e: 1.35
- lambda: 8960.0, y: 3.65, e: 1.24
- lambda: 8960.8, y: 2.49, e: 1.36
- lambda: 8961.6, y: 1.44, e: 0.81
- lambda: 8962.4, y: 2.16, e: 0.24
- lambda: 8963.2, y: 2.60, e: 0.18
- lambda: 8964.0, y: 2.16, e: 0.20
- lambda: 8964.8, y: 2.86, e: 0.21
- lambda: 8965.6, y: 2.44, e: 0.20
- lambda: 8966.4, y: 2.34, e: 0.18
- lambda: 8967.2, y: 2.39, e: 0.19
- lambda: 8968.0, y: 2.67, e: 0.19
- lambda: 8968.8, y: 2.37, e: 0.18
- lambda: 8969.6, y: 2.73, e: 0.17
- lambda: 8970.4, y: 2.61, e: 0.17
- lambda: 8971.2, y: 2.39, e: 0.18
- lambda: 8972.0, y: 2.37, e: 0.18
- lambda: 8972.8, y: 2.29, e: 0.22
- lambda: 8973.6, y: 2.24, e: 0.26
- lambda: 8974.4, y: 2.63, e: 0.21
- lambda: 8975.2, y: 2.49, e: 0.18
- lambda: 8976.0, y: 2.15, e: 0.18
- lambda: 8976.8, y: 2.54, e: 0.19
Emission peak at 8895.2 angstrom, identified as H-alpha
